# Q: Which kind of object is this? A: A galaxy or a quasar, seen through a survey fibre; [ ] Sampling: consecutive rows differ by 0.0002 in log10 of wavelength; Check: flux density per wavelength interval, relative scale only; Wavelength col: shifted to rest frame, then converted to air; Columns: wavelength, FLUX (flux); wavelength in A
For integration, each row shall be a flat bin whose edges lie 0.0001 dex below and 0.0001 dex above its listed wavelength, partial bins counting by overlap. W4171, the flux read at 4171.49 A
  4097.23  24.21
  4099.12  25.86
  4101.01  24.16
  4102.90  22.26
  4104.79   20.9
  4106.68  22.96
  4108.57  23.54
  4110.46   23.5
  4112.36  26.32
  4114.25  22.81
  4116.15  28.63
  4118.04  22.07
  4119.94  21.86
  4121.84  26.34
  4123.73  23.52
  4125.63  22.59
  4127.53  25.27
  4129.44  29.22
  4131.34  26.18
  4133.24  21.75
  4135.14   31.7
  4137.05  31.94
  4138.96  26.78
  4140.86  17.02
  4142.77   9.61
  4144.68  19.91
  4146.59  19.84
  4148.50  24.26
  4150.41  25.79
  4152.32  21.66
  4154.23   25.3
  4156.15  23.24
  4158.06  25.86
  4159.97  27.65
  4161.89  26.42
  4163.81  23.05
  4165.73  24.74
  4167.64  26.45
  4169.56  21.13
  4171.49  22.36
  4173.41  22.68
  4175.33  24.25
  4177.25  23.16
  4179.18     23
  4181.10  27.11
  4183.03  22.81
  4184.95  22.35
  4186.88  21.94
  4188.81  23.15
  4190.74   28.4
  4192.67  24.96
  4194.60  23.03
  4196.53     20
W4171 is 22.36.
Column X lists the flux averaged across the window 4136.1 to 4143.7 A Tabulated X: 21.4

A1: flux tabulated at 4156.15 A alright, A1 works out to 23.24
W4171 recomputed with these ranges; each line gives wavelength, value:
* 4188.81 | 23.15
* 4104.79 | 20.9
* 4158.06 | 25.86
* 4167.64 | 26.45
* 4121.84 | 26.34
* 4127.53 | 25.27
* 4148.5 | 24.26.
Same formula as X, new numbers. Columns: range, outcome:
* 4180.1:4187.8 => 23.6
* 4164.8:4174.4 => 23.5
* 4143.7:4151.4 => 22.4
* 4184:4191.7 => 23.9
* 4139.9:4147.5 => 16.6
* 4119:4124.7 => 23.9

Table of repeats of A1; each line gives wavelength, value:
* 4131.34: 26.18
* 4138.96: 26.78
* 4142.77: 9.61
